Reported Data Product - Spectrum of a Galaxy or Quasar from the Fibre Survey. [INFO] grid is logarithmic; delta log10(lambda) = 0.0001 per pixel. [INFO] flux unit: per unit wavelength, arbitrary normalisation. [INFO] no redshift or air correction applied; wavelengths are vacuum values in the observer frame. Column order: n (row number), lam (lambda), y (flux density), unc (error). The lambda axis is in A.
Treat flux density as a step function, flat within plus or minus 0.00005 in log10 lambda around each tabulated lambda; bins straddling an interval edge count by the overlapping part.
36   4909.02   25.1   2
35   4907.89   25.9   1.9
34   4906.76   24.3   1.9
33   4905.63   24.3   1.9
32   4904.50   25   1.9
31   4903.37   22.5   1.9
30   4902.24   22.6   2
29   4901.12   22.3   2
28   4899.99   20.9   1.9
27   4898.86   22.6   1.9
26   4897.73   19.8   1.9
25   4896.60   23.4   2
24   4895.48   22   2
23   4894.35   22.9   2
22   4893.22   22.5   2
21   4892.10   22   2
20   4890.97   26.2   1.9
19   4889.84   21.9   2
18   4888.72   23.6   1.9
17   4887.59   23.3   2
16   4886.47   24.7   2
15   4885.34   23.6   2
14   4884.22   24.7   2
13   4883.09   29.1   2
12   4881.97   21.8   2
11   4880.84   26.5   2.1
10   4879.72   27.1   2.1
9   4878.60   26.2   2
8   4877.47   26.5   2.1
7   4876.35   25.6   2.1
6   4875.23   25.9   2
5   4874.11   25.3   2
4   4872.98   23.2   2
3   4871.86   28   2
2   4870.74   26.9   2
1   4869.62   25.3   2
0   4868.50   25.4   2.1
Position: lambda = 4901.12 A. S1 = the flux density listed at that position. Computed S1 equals 22.3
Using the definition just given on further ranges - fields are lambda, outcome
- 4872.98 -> 23.2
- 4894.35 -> 22.9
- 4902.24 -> 22.6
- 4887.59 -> 23.3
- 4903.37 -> 22.5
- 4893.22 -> 22.5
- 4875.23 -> 25.9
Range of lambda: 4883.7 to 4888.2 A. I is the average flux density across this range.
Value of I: 24.1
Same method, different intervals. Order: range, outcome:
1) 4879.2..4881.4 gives 26.8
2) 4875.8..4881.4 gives 26.4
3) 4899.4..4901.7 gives 21.7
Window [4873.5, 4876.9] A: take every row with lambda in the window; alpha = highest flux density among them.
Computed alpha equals 25.9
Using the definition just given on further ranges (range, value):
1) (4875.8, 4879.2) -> 26.5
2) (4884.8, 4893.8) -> 26.2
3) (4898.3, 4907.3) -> 25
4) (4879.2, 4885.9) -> 29.1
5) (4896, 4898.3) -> 23.4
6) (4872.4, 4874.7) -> 25.3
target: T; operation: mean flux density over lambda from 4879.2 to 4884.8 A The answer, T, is 25.8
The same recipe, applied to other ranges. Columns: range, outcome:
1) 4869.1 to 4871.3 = 26.1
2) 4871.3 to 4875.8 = 25.6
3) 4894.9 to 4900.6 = 21.7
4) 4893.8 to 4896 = 22.4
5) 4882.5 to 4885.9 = 25.8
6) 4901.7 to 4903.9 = 22.5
